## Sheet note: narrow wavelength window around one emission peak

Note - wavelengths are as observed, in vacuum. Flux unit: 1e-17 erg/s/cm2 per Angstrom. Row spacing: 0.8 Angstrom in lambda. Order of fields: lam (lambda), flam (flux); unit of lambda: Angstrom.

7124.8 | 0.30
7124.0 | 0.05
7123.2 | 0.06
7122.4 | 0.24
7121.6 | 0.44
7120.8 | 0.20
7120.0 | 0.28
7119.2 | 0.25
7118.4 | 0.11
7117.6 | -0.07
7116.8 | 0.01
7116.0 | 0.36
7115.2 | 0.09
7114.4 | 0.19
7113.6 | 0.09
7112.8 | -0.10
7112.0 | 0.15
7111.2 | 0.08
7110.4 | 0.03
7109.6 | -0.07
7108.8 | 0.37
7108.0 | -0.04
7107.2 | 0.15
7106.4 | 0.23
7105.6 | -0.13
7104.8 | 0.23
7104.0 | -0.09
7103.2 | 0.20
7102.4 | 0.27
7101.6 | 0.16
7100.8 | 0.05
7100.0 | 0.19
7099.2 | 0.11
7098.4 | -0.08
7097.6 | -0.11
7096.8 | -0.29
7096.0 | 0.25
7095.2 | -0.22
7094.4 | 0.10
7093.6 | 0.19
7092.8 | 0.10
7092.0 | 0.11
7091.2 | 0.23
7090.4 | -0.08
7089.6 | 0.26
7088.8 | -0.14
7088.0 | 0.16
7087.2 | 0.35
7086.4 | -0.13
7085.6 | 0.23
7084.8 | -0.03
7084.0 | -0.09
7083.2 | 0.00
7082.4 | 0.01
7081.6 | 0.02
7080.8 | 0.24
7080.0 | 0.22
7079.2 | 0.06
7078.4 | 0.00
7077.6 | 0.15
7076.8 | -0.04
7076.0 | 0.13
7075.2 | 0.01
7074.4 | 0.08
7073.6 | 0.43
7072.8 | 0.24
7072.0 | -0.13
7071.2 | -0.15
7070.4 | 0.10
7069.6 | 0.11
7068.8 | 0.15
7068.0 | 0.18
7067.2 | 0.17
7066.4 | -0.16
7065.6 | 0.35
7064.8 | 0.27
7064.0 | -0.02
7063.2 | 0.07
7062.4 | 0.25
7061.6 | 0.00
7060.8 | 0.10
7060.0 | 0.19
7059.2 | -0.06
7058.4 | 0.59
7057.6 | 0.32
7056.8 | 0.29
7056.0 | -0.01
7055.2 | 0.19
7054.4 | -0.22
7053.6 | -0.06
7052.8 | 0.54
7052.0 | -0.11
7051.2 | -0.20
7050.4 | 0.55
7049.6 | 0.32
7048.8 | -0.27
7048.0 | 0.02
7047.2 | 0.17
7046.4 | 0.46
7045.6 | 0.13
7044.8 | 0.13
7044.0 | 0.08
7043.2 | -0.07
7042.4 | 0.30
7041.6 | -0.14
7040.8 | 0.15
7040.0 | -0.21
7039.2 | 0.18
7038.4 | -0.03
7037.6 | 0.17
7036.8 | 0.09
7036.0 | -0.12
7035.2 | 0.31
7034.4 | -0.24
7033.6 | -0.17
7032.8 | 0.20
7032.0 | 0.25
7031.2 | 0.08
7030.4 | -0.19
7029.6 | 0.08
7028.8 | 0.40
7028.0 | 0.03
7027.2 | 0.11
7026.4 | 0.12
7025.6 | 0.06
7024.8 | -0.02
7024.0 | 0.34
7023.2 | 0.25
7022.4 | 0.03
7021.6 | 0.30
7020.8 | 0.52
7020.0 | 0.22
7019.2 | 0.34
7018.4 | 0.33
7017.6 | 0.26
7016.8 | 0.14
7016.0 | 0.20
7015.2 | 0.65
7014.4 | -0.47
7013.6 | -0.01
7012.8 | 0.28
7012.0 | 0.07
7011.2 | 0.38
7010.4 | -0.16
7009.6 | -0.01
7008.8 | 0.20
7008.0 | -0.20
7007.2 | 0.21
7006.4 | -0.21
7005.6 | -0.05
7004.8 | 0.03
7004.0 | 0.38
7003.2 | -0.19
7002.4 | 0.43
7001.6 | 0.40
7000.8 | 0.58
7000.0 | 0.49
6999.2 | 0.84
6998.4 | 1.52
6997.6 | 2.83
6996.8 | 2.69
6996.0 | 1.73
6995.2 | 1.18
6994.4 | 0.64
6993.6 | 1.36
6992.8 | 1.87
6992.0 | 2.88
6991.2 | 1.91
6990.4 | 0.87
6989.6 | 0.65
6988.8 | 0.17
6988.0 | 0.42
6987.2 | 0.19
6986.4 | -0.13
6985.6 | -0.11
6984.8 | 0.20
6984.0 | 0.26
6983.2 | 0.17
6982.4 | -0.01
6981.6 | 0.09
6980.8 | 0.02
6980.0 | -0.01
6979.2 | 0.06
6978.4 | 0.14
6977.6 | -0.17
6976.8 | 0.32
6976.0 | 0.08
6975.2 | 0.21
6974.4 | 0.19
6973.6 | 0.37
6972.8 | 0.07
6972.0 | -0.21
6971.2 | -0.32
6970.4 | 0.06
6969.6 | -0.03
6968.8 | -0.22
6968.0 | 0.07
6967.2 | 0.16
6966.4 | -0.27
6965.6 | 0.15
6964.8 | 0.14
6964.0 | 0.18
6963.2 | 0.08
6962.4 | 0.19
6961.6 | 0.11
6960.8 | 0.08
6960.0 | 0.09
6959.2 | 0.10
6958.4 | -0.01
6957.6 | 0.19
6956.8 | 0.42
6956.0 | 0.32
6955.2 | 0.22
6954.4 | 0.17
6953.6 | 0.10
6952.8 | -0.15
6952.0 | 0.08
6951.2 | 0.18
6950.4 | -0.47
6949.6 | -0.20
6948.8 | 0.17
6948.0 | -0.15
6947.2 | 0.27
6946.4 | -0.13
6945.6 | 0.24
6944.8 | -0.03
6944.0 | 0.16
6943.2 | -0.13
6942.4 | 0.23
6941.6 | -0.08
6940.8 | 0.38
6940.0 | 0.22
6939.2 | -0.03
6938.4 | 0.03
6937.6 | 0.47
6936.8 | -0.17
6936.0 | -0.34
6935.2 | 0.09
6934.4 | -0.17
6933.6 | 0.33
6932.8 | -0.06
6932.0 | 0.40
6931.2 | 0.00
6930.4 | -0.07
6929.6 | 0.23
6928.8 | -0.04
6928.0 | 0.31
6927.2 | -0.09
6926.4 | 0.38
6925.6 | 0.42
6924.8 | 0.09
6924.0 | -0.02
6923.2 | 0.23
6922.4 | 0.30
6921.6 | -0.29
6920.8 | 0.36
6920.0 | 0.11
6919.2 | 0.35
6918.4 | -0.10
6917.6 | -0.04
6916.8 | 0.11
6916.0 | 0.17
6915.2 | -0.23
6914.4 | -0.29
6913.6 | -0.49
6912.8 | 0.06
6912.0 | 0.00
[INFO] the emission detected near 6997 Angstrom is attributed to [O II]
